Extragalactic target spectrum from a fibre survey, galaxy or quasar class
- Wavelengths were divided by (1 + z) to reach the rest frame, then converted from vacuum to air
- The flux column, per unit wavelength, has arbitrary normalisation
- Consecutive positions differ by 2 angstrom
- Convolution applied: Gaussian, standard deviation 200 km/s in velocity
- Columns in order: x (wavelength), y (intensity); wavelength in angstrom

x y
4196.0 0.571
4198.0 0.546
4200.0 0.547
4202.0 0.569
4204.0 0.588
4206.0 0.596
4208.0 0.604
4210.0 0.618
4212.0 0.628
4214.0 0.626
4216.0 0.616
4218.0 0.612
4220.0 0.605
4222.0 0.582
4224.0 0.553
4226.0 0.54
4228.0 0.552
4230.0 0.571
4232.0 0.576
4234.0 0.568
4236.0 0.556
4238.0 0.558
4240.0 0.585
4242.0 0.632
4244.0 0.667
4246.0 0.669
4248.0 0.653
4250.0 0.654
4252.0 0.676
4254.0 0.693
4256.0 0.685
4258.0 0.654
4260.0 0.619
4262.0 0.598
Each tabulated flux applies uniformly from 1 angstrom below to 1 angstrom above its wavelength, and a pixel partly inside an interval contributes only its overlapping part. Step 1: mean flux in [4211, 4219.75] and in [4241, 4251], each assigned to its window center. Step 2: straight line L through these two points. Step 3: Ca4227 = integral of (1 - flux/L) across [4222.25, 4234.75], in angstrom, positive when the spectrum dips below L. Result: 1.4 angstrom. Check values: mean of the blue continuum 0.619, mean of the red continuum 0.655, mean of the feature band 0.561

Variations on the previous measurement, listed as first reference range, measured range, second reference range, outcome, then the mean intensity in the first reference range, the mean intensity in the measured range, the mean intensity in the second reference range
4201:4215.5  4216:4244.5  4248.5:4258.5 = 2.46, 0.605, 0.582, 0.672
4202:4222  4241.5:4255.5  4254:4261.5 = -0.44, 0.607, 0.665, 0.654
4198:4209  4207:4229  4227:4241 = -0.83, 0.578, 0.594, 0.567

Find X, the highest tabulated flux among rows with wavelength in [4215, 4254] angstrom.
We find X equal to 0.693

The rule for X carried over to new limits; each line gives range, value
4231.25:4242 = 0.632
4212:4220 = 0.628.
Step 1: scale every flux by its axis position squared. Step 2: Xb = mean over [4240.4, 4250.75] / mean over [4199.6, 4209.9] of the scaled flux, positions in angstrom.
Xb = 1.13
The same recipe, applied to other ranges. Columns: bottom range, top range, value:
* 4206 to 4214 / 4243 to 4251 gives 1.09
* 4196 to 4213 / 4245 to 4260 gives 1.16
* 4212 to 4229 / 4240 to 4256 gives 1.14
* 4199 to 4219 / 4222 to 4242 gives 0.95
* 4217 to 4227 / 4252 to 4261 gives 1.17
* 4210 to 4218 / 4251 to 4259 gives 1.11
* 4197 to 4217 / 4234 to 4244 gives 1.01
